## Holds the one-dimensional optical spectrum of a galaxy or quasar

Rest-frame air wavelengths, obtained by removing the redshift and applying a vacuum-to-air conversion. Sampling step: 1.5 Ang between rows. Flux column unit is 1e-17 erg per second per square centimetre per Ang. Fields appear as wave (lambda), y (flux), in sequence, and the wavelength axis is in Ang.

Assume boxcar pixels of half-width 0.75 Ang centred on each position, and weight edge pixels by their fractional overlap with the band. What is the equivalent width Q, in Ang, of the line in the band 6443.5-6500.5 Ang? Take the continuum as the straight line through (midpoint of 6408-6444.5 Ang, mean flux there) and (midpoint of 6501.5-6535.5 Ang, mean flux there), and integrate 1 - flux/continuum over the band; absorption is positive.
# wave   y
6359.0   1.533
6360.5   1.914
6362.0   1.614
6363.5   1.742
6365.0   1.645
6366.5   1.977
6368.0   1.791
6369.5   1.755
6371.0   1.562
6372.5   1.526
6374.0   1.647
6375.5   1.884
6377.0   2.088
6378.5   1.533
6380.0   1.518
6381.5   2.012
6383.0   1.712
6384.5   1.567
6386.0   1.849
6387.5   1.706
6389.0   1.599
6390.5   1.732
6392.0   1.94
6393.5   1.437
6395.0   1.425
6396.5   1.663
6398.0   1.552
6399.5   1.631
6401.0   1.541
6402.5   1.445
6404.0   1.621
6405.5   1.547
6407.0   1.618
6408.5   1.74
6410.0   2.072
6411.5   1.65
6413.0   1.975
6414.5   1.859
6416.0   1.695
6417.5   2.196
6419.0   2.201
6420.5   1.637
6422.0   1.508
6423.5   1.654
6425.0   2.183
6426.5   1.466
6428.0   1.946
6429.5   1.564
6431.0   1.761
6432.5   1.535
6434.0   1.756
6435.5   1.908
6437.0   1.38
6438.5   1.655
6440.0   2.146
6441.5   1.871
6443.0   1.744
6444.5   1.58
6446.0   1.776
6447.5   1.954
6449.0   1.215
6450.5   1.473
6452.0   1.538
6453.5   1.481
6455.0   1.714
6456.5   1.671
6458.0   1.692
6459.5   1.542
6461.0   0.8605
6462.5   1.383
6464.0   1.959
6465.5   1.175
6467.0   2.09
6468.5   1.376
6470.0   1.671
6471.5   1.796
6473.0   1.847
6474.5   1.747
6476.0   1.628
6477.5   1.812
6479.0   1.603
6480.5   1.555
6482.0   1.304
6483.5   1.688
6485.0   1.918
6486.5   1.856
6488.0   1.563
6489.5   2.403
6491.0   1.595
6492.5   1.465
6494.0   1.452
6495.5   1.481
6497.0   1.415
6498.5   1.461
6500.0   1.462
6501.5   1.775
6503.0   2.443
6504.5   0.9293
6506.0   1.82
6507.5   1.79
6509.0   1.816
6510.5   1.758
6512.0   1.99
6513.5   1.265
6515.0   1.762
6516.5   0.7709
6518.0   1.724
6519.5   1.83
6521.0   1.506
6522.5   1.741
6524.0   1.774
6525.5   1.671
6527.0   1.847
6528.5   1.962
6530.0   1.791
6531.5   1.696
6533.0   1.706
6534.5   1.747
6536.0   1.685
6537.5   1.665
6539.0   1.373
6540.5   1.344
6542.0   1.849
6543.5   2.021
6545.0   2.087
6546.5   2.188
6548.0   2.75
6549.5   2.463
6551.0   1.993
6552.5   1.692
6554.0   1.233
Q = 4.37 Ang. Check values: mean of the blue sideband 1.79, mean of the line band 1.61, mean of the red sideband 1.7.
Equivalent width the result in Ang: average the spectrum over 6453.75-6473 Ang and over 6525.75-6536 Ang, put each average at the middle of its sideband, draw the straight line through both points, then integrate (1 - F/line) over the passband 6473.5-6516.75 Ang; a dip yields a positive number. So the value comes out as 0.6 Ang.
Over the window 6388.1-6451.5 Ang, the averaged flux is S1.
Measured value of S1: 1.71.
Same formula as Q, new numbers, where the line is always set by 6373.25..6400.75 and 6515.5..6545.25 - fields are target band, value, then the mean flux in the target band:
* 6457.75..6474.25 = 1.02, 1.58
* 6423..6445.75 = -0.76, 1.74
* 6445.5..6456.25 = 0.61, 1.59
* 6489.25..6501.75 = 0.83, 1.57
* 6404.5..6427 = -1.49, 1.8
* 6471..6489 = -0.16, 1.7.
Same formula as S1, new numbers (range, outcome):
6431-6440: 1.7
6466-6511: 1.68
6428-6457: 1.68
